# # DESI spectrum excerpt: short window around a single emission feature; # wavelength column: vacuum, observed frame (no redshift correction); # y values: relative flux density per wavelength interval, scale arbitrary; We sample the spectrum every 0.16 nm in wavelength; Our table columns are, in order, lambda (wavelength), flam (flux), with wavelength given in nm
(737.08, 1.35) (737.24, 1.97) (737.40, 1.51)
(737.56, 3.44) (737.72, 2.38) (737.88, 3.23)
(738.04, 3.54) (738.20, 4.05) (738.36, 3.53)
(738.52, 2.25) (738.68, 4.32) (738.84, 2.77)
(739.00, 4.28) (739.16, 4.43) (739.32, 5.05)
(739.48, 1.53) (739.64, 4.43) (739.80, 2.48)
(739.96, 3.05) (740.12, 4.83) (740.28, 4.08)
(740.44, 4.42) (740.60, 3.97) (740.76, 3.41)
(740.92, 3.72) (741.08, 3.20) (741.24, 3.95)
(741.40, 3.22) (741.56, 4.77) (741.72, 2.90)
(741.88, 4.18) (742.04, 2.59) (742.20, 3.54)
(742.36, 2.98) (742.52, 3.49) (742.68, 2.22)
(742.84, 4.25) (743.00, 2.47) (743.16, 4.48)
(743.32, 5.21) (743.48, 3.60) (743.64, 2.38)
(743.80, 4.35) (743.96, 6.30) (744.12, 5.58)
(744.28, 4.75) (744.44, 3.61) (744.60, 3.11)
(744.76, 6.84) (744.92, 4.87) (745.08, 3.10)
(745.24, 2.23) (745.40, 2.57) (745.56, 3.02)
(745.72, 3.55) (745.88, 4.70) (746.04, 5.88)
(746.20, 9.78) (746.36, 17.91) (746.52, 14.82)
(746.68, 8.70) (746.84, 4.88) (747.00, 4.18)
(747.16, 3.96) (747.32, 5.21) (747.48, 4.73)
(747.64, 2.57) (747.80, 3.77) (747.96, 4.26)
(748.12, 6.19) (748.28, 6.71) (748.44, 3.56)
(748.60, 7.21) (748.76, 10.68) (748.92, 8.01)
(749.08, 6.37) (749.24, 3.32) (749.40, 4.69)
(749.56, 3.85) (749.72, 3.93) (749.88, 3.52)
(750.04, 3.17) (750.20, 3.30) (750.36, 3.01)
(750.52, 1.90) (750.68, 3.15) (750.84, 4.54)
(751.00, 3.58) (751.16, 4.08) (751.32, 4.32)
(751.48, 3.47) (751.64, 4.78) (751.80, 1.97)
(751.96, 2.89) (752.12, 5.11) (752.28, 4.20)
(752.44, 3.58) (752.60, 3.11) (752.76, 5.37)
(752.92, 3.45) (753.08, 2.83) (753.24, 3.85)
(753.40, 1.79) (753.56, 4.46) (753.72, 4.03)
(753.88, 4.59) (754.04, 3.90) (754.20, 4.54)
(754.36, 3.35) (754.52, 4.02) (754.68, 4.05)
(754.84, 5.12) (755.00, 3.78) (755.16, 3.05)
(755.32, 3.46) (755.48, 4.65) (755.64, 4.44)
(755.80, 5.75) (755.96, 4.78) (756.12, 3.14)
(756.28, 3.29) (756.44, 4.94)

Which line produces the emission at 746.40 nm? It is H-alpha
